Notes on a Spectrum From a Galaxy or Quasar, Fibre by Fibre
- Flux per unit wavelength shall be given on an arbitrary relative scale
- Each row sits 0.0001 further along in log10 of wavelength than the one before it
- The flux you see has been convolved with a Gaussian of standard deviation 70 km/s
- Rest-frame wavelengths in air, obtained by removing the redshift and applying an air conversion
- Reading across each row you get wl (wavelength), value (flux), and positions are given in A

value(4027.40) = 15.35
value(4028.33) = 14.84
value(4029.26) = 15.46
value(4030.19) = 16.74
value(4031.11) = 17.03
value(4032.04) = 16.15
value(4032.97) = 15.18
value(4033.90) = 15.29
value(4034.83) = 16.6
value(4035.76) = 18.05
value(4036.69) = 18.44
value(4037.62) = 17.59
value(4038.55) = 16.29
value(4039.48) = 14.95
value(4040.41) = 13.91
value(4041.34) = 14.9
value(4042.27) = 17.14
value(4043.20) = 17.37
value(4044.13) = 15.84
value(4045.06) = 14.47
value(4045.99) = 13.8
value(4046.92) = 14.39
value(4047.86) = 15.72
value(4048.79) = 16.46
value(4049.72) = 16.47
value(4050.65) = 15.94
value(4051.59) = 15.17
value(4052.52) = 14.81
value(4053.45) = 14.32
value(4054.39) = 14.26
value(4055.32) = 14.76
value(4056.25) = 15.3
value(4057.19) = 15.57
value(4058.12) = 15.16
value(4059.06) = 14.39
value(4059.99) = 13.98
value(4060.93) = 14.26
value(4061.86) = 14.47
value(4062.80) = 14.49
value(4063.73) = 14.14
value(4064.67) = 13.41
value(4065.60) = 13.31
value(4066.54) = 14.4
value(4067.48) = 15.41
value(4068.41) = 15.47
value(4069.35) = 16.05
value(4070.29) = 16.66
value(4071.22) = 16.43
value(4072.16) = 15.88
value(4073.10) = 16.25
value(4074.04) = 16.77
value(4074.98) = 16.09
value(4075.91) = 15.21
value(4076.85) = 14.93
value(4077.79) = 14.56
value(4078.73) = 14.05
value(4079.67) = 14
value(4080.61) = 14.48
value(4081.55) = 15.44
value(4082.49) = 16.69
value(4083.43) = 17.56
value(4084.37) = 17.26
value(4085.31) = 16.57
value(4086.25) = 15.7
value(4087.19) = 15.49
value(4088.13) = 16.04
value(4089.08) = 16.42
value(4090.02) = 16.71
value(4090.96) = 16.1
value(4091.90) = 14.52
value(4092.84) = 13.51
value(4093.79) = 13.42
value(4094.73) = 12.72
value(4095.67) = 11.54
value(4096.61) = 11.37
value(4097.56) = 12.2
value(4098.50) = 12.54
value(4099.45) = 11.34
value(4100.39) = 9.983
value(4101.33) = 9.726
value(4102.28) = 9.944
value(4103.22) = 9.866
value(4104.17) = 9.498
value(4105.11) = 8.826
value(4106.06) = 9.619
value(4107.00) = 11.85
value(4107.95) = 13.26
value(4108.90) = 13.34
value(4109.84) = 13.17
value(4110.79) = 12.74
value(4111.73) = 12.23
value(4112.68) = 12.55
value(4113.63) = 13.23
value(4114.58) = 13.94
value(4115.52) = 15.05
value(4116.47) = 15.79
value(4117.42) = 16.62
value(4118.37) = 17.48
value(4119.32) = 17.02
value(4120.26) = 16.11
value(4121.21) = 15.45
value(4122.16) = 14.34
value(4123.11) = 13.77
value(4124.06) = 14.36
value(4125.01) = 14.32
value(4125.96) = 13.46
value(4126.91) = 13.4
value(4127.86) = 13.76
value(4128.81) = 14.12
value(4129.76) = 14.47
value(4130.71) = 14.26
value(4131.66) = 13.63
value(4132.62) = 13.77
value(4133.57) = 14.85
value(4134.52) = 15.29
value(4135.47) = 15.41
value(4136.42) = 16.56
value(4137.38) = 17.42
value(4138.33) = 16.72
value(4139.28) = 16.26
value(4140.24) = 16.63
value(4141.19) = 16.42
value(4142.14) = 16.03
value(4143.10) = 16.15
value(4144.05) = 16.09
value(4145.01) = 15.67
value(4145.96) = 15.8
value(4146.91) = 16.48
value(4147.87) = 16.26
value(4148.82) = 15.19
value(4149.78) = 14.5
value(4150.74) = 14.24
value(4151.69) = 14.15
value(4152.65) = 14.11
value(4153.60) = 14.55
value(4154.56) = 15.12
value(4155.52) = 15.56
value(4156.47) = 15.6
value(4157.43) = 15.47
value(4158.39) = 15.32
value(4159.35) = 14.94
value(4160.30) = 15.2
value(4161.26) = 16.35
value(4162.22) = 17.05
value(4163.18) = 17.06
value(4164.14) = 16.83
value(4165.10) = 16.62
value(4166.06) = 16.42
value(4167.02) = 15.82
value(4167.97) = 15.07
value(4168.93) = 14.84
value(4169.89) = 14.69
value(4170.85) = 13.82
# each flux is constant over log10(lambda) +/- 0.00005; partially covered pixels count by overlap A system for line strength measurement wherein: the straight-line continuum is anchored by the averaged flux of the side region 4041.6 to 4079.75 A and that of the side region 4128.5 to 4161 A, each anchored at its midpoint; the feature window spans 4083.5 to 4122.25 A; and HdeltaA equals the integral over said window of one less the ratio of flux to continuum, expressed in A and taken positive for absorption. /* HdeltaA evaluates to 4.3 A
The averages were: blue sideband 15.2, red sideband 15.4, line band 13.6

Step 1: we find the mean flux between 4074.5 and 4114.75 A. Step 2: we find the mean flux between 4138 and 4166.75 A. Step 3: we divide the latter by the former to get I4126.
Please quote 1.17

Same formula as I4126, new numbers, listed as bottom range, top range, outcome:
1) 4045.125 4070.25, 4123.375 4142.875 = 1.01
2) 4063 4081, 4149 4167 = 1.02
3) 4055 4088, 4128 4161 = 1.00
